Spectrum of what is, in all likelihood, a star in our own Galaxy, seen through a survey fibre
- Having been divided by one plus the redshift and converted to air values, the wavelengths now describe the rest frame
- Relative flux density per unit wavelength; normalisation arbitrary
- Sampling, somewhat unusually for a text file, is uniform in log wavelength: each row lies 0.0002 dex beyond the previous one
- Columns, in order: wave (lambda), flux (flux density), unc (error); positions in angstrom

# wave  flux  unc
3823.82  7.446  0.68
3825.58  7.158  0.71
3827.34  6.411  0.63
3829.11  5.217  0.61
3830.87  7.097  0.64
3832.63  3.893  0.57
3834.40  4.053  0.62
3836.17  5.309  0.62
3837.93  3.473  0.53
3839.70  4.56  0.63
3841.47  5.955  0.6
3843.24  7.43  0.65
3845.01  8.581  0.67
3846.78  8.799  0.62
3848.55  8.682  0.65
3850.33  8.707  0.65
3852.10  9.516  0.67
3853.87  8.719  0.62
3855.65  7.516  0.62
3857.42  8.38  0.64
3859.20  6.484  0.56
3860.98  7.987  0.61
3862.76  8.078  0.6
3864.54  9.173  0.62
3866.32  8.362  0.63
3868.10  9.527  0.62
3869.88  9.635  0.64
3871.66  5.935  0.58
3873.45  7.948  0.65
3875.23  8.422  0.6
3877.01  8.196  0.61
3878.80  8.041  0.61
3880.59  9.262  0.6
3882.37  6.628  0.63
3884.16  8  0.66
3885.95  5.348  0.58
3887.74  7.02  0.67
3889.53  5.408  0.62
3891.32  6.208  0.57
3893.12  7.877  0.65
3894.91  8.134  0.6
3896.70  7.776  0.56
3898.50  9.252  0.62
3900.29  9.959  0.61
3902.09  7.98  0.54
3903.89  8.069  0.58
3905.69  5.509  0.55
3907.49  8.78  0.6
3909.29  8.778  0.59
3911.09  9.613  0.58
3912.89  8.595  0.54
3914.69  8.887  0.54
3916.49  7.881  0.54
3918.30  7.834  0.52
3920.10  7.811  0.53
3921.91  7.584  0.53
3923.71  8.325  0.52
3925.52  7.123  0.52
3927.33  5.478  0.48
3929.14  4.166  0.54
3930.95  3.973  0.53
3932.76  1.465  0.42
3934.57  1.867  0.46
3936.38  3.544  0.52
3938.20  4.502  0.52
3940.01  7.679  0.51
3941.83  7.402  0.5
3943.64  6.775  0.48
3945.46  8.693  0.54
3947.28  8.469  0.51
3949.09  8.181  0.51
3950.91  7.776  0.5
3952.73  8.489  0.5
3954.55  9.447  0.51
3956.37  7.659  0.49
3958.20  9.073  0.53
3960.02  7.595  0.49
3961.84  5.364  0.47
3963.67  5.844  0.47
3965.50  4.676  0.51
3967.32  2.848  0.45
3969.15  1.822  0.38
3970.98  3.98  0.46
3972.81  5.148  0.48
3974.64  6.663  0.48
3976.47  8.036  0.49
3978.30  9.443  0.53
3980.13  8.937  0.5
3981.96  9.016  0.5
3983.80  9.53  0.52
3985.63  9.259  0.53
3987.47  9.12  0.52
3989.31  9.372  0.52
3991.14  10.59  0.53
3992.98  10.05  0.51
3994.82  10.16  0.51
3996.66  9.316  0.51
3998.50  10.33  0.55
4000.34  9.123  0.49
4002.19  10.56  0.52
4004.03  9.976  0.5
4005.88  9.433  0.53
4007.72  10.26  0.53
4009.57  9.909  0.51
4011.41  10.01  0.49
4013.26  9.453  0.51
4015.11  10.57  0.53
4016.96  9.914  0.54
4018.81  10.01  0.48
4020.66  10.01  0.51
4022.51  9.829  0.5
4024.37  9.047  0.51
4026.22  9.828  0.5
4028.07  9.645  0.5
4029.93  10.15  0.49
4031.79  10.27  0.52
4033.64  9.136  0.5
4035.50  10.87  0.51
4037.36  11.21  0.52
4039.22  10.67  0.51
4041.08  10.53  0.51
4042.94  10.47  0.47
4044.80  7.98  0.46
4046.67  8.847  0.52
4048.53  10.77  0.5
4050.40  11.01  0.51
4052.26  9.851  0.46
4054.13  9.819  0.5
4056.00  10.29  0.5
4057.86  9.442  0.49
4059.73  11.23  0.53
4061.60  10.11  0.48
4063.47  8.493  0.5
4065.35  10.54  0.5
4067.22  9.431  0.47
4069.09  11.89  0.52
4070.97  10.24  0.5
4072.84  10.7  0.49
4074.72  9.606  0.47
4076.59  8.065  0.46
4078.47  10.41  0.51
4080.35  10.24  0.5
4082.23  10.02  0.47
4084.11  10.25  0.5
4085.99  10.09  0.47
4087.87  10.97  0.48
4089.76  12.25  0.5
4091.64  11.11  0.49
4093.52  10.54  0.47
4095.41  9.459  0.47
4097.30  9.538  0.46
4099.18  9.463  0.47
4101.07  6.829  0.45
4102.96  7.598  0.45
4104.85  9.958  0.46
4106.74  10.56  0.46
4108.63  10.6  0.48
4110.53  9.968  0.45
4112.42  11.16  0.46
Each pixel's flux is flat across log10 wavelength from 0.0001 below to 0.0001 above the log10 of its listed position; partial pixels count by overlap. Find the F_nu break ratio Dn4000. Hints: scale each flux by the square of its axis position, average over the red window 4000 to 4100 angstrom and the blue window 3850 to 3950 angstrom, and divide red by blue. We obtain 1.47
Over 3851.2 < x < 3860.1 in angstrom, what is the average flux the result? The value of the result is 8.13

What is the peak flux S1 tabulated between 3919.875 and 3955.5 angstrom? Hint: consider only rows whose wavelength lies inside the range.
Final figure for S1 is 9.447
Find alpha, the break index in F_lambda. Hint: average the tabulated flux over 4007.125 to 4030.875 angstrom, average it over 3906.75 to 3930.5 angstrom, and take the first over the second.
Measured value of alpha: 1.29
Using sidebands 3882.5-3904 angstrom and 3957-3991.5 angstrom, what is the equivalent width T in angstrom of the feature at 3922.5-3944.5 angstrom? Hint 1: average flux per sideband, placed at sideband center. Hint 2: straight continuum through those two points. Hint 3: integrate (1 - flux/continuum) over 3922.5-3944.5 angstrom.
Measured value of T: 6.3 angstrom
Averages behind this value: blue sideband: 7.53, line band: 5.22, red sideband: 7.13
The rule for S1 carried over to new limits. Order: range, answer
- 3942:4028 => 10.59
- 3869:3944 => 9.959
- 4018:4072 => 11.89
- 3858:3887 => 9.635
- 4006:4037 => 10.87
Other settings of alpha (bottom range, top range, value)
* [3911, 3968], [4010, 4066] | 1.50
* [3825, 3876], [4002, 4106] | 1.37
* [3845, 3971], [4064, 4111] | 1.37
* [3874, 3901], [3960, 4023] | 1.10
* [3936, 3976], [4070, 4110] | 1.53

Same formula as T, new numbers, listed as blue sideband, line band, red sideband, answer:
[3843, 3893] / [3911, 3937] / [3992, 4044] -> 7.4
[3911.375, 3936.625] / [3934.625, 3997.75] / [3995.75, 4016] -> 5.5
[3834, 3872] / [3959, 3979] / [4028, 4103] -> 7.5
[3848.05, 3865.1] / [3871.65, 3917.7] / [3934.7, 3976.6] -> -2.0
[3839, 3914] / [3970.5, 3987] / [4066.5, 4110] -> 1.9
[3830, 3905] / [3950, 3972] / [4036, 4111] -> 6.2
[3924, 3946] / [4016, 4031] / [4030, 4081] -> -1.7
